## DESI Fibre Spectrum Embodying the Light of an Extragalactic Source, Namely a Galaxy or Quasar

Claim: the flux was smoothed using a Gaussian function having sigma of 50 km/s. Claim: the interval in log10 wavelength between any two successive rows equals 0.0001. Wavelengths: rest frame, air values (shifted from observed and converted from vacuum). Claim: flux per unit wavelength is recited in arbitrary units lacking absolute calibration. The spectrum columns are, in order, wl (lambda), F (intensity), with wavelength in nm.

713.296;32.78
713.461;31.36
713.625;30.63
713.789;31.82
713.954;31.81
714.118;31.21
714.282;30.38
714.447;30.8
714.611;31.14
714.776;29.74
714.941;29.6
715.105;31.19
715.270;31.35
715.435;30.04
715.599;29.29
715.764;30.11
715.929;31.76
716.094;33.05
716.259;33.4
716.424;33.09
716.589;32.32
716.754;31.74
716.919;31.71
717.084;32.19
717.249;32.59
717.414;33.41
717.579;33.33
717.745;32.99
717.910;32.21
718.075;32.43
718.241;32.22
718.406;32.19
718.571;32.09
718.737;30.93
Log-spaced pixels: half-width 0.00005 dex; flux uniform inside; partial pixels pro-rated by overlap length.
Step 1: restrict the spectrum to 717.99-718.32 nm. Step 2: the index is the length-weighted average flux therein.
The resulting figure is 32.3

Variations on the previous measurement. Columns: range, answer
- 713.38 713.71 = 31.1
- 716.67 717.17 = 31.9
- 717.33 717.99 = 33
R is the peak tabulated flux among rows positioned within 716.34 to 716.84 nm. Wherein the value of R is 33.09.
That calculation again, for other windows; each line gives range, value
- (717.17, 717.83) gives 33.41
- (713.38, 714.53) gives 31.82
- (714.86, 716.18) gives 33.05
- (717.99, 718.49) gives 32.43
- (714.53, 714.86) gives 31.14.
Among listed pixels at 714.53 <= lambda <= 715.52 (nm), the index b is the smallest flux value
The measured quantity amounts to 29.6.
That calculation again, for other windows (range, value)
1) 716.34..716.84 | 31.74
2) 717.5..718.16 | 32.21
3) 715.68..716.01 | 30.11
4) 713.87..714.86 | 29.74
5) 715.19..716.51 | 29.29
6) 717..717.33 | 32.19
